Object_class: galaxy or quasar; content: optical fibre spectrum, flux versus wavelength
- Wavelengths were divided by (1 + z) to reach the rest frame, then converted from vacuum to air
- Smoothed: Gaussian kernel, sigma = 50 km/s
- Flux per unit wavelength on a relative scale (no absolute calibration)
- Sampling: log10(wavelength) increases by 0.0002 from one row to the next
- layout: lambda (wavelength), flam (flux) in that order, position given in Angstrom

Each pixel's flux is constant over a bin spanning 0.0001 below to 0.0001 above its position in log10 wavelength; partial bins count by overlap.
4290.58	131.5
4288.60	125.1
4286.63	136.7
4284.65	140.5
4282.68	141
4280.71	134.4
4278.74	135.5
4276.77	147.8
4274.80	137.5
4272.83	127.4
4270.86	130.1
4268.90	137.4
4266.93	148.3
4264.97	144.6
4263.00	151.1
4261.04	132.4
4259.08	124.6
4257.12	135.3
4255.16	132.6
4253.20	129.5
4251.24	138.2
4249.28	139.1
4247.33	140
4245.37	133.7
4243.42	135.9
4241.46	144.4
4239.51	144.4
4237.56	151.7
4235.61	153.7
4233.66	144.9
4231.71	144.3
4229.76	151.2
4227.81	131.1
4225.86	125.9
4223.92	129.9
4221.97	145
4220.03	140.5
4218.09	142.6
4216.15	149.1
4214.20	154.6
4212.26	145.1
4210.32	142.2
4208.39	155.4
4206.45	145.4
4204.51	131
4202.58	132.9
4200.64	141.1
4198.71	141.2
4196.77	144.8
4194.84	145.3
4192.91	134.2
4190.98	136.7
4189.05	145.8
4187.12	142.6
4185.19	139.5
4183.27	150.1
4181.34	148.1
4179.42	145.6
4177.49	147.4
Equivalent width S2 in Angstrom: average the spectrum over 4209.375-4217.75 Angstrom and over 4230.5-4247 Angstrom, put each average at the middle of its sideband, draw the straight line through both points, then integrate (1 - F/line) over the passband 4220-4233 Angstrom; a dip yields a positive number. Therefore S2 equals 0.7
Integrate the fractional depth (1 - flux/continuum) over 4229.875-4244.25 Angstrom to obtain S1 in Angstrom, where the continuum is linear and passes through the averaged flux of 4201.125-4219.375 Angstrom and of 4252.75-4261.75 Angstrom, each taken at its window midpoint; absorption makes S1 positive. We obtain -0.99 Angstrom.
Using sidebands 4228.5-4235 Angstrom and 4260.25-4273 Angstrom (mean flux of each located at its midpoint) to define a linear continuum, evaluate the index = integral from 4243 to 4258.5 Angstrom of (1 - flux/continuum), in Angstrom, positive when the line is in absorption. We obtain 0.8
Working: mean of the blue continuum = 146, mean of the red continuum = 140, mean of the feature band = 135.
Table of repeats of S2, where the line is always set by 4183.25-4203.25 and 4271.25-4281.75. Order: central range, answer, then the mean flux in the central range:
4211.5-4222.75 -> -0.5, 146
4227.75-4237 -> -0.5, 147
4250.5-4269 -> 0.0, 137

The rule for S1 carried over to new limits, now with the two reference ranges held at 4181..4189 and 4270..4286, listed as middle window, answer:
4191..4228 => 0.46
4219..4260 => 0.37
